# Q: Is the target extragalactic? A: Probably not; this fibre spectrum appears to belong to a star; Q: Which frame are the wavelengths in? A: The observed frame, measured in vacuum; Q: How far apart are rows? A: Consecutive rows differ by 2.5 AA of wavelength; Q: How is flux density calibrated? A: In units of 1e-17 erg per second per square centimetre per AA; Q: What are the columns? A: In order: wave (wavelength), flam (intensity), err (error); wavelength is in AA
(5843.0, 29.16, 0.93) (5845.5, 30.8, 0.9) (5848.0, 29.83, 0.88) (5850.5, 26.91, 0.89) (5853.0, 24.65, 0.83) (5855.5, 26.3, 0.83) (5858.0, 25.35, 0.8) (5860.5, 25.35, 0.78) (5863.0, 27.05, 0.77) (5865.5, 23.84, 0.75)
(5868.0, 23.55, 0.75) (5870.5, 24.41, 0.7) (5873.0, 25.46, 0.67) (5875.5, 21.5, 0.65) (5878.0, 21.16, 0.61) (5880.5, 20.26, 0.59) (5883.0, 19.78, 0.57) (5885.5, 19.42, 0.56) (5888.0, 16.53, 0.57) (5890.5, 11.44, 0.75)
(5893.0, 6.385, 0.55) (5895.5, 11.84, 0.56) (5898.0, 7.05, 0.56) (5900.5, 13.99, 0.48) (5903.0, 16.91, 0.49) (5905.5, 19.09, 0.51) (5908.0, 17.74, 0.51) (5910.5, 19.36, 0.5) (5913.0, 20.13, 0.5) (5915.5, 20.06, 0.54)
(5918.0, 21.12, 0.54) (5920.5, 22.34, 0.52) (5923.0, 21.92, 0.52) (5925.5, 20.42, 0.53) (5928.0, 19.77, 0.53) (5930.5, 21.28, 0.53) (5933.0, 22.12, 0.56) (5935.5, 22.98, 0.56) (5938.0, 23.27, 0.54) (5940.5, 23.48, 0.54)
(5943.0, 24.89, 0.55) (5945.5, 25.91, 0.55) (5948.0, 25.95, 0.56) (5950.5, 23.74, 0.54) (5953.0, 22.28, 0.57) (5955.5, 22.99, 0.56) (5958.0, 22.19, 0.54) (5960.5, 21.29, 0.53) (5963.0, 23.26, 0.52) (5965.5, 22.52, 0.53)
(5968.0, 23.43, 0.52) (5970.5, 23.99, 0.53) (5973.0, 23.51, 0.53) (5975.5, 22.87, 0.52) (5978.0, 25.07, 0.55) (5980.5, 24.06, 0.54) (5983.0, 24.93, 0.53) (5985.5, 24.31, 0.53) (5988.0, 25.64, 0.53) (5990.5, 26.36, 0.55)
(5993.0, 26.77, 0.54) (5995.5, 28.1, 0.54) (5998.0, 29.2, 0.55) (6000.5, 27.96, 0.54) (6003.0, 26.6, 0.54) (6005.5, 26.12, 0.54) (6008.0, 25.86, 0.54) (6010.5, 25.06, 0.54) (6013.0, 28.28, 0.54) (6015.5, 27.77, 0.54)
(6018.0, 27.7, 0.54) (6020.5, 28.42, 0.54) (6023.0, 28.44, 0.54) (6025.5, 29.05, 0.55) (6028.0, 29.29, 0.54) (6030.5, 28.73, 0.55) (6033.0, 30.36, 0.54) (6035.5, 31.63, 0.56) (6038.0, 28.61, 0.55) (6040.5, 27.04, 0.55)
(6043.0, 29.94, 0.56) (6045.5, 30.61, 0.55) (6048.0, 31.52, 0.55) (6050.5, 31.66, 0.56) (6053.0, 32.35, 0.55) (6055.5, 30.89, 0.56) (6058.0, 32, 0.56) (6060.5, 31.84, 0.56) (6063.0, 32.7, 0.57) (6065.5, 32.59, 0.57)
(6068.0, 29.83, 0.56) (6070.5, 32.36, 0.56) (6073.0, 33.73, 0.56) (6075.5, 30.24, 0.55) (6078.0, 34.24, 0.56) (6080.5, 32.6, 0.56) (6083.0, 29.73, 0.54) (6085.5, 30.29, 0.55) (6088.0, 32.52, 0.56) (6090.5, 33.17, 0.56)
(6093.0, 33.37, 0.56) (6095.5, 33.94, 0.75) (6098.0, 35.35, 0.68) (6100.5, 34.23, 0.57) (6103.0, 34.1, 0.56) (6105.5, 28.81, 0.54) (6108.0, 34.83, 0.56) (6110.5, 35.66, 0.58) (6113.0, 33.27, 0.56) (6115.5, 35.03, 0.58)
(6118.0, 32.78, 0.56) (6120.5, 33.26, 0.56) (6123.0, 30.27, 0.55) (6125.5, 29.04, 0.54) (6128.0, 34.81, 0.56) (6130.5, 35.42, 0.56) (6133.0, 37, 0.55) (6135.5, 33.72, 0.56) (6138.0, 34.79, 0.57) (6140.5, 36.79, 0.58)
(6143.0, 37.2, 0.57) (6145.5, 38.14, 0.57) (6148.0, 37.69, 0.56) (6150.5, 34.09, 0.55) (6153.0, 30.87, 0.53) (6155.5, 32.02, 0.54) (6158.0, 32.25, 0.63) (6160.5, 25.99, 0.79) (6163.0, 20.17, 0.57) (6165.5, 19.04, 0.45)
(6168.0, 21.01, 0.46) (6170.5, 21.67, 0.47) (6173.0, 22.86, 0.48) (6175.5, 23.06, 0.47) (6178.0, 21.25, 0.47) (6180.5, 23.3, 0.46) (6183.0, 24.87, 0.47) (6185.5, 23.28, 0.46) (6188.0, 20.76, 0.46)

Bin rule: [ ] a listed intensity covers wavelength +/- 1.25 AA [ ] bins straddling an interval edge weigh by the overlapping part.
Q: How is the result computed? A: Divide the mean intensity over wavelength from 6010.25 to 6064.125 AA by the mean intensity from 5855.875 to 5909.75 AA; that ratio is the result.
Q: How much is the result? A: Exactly 1.56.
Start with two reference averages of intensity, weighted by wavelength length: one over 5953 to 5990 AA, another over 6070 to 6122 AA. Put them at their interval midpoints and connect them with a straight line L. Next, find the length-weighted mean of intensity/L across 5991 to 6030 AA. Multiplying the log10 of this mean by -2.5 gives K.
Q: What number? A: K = -0.044 mag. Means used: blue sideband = 23.6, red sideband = 33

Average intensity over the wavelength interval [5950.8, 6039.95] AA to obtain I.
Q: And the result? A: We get 26.1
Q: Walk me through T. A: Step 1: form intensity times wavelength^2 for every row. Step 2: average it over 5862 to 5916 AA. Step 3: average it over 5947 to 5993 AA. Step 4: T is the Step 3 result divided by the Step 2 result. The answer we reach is 1.33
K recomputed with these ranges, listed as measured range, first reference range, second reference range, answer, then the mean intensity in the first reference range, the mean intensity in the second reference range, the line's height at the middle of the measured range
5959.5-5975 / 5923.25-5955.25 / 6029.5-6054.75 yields 0.088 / 23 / 30.3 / 25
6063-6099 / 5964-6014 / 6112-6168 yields -0.100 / 25.5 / 32.2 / 29.6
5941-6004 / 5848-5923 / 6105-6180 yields -0.042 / 20.2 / 30.7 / 23.7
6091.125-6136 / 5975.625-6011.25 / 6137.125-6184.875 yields -0.215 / 26.1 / 28.1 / 27.6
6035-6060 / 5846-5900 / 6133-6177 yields -0.164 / 20.9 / 29.7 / 26.3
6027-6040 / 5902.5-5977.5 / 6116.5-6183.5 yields -0.159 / 22.1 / 29.8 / 25.5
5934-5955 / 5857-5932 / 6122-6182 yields -0.122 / 19.5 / 29.7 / 21.5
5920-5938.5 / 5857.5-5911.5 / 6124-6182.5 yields -0.052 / 18.9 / 29.6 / 20.7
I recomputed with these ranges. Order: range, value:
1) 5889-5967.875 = 20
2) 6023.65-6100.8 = 31.4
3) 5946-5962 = 23.2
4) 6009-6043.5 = 28.5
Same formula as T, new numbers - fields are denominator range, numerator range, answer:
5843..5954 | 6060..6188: 1.56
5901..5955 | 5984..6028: 1.29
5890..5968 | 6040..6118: 1.69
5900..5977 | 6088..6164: 1.62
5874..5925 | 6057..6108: 1.97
